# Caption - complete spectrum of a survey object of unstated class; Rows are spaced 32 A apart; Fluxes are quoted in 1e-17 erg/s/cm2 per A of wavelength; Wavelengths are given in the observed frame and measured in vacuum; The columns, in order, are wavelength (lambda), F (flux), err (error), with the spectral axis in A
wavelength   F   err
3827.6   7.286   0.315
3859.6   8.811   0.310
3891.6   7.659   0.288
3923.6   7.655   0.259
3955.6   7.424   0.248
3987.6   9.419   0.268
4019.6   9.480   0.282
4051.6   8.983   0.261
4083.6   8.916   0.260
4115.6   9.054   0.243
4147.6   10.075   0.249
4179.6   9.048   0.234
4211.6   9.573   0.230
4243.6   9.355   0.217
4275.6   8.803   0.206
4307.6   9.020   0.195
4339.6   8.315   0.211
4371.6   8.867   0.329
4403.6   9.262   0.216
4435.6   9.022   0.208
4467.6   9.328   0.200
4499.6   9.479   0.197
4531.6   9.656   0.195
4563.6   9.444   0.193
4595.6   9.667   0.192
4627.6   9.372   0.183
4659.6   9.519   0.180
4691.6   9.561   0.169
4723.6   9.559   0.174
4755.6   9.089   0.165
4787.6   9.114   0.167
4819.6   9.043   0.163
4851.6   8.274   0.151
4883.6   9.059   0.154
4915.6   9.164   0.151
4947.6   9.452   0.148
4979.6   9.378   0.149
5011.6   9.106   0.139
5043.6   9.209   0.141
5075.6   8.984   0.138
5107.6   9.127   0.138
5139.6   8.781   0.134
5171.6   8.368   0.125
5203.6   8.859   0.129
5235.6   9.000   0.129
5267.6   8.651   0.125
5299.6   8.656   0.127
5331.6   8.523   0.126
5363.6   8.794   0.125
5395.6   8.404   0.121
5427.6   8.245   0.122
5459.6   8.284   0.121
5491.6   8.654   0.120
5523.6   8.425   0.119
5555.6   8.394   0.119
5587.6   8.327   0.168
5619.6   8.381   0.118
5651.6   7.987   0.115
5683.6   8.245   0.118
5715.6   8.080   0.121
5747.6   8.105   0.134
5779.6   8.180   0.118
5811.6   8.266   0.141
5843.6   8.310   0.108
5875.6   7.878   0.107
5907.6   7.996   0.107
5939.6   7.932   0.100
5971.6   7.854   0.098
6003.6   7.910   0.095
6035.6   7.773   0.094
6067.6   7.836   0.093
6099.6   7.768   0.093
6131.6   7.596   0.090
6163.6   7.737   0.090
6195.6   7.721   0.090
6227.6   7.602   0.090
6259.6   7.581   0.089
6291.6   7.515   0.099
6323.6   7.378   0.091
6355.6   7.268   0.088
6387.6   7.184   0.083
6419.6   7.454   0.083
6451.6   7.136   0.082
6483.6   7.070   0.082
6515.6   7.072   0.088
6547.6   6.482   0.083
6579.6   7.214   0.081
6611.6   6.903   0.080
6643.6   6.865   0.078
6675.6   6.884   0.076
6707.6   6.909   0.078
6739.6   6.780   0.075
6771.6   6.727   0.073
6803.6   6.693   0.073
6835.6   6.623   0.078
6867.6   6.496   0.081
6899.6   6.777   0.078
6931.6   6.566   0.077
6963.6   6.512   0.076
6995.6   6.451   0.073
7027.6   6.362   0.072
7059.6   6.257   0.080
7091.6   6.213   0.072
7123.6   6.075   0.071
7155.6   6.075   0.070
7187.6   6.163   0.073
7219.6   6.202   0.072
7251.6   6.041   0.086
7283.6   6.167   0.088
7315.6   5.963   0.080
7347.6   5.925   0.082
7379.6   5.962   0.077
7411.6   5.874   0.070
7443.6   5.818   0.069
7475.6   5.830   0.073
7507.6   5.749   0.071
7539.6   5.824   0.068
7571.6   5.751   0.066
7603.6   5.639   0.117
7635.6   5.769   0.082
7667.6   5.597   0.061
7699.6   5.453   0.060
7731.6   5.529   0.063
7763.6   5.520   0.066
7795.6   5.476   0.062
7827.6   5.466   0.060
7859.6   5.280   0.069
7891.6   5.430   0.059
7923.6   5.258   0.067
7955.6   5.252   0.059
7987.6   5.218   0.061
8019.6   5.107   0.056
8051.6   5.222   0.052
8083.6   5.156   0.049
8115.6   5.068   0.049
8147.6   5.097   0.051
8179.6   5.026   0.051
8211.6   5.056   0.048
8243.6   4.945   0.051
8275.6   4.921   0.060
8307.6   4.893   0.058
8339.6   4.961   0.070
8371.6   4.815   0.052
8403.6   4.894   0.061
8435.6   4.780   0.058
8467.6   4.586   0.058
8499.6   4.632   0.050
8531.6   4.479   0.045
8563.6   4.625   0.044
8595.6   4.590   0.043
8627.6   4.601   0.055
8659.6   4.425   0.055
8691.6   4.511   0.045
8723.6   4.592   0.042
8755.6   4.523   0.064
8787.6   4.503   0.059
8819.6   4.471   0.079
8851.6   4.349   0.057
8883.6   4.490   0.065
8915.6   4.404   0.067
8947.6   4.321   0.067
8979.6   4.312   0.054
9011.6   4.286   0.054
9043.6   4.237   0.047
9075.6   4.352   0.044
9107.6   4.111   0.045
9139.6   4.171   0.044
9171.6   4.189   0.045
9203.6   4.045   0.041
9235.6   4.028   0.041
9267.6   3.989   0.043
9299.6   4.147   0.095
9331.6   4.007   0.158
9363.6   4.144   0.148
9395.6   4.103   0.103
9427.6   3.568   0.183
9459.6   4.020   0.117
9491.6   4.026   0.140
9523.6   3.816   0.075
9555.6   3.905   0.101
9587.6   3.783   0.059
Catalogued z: -0.001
